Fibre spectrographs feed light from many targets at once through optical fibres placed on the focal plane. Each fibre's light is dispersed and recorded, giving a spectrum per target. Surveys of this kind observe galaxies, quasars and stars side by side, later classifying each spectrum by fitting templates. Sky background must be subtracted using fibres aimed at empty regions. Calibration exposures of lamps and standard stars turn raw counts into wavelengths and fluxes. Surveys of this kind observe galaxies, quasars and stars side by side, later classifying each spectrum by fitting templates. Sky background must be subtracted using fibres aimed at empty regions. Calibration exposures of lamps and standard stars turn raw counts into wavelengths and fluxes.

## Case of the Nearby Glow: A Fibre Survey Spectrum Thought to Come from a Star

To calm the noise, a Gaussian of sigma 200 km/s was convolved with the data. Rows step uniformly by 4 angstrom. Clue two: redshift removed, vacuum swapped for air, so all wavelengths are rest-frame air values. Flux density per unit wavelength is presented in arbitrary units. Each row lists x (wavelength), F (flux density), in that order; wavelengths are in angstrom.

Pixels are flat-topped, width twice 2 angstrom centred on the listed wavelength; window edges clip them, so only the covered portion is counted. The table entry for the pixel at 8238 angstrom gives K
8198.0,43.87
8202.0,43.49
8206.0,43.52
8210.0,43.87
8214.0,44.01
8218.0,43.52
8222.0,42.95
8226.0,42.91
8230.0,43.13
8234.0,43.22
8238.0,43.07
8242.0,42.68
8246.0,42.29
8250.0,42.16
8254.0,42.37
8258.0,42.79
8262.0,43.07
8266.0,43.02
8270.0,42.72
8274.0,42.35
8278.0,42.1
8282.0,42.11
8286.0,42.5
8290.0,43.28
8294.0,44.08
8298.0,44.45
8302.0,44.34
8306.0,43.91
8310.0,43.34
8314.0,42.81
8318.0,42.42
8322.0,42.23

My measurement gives 43.07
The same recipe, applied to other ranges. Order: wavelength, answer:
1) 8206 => 43.52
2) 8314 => 42.81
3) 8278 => 42.1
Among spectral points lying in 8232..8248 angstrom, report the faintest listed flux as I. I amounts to 42.29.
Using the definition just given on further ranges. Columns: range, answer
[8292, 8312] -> 43.34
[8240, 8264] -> 42.16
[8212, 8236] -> 42.91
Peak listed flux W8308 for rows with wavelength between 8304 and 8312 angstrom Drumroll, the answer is 43.91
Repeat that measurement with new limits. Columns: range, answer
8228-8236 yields 43.22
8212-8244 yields 44.01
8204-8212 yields 43.87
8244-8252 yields 42.29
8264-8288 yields 43.02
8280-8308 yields 44.45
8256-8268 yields 43.07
